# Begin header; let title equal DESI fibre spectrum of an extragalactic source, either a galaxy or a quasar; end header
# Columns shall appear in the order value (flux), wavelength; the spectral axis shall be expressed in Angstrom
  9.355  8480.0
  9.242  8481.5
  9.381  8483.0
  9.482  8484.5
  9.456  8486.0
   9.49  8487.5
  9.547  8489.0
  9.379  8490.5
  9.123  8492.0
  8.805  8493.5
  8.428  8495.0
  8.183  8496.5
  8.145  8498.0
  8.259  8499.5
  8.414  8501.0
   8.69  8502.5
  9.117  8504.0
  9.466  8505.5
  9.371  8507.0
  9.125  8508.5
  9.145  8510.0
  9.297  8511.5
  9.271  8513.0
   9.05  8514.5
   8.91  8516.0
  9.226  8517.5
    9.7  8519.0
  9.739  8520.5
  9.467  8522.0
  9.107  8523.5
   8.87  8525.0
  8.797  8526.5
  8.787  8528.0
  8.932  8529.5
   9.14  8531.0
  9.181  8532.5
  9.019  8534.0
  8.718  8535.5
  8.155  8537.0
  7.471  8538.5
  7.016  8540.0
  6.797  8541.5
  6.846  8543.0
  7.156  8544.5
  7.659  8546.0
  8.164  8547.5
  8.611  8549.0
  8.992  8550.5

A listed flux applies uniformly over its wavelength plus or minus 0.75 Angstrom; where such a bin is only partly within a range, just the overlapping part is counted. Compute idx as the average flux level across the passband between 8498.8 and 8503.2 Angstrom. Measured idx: 8.45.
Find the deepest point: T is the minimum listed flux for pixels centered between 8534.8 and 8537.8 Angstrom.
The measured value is 8.155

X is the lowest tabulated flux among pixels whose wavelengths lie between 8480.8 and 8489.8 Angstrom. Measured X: 9.242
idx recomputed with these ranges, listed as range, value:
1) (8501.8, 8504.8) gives 8.92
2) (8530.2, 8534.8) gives 9.11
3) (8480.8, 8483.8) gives 9.32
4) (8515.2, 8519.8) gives 9.28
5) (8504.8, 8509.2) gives 9.32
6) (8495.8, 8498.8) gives 8.17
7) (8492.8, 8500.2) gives 8.36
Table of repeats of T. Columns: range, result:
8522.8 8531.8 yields 8.787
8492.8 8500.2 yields 8.145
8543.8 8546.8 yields 7.156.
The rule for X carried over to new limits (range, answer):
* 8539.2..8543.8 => 6.797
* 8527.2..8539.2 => 7.471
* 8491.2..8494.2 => 8.805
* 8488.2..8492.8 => 9.123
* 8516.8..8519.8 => 9.226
